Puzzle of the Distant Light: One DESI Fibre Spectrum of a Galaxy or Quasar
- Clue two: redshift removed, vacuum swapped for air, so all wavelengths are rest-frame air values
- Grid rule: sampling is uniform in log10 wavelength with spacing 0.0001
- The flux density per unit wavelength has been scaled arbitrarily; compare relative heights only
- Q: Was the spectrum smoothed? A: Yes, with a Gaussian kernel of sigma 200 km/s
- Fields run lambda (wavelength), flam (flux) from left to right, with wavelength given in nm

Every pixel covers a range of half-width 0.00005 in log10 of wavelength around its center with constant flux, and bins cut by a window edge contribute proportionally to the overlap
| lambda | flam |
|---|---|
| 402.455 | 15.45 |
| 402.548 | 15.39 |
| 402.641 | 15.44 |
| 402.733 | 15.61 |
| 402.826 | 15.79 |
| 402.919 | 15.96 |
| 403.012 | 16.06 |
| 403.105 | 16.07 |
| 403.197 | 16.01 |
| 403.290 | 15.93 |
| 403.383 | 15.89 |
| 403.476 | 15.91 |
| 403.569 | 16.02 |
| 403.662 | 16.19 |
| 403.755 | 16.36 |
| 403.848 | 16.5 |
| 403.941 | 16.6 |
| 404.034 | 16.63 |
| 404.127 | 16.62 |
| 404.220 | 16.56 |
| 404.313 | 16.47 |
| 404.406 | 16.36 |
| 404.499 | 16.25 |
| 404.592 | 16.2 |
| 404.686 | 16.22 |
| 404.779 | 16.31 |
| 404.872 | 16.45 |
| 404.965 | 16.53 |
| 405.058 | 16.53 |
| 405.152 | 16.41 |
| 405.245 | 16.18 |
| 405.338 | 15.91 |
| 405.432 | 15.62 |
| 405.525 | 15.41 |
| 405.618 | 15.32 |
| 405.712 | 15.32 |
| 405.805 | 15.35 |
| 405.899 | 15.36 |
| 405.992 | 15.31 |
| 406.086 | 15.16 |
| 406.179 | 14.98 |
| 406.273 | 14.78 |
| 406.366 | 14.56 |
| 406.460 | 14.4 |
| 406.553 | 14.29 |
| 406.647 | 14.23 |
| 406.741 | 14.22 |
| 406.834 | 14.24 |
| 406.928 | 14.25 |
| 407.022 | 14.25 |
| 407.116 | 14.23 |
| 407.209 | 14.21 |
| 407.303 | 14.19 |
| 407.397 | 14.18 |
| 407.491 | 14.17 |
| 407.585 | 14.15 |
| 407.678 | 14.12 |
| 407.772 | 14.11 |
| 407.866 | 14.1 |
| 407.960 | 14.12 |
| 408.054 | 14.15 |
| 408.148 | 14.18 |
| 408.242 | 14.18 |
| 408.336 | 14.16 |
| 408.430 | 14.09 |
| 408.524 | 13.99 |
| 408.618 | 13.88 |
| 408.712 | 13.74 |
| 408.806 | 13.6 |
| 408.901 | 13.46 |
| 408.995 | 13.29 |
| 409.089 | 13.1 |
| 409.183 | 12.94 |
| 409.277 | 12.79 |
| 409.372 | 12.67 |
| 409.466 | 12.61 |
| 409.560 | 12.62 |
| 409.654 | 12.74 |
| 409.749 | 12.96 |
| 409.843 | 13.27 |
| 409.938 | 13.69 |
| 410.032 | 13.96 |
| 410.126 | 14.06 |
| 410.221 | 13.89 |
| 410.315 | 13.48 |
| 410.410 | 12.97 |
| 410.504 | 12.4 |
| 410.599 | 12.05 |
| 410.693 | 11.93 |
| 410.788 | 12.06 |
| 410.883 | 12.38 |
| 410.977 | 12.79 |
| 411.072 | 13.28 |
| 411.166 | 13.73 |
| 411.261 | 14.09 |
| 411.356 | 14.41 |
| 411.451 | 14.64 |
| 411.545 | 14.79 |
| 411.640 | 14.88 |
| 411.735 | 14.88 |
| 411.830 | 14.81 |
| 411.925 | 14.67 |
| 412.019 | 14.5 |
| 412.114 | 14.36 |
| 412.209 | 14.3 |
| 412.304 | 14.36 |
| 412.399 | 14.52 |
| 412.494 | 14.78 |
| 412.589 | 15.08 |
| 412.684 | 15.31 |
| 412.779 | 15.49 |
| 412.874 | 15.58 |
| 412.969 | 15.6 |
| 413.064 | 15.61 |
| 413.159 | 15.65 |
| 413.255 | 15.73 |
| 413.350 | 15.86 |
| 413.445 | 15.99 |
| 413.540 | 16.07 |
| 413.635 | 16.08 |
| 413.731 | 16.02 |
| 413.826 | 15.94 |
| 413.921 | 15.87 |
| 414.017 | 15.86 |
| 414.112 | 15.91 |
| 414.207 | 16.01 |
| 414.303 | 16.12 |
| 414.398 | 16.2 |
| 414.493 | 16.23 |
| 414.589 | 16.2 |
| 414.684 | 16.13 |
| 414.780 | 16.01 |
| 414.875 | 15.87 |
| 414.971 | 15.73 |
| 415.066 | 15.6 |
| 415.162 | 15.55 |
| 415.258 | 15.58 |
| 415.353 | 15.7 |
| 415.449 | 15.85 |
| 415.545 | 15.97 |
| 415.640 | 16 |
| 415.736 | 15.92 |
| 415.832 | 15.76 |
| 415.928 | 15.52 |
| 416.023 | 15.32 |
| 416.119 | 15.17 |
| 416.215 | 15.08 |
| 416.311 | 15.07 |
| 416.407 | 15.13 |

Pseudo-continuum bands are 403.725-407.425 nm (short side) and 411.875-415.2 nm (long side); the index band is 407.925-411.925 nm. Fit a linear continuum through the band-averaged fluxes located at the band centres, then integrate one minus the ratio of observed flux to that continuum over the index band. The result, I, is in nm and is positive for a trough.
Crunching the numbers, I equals 0.51 nm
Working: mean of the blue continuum 15.5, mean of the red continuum 15.6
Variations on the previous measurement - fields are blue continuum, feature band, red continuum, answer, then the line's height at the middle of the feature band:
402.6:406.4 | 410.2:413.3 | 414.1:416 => 0.33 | 15.9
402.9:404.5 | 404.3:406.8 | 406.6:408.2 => -0.05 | 15.2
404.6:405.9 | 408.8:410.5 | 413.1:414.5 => 0.29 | 16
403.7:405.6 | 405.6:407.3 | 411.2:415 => 0.15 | 16.1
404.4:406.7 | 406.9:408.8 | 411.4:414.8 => 0.17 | 15.5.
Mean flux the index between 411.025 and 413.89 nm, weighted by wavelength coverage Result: 15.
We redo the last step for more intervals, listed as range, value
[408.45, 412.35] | 13.5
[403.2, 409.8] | 14.8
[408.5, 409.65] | 13.2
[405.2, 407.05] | 15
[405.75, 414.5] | 14.3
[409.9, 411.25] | 13.1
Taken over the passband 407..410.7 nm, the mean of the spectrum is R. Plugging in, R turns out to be 13.6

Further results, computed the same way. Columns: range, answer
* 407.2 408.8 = 14.1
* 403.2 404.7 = 16.3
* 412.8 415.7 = 15.9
